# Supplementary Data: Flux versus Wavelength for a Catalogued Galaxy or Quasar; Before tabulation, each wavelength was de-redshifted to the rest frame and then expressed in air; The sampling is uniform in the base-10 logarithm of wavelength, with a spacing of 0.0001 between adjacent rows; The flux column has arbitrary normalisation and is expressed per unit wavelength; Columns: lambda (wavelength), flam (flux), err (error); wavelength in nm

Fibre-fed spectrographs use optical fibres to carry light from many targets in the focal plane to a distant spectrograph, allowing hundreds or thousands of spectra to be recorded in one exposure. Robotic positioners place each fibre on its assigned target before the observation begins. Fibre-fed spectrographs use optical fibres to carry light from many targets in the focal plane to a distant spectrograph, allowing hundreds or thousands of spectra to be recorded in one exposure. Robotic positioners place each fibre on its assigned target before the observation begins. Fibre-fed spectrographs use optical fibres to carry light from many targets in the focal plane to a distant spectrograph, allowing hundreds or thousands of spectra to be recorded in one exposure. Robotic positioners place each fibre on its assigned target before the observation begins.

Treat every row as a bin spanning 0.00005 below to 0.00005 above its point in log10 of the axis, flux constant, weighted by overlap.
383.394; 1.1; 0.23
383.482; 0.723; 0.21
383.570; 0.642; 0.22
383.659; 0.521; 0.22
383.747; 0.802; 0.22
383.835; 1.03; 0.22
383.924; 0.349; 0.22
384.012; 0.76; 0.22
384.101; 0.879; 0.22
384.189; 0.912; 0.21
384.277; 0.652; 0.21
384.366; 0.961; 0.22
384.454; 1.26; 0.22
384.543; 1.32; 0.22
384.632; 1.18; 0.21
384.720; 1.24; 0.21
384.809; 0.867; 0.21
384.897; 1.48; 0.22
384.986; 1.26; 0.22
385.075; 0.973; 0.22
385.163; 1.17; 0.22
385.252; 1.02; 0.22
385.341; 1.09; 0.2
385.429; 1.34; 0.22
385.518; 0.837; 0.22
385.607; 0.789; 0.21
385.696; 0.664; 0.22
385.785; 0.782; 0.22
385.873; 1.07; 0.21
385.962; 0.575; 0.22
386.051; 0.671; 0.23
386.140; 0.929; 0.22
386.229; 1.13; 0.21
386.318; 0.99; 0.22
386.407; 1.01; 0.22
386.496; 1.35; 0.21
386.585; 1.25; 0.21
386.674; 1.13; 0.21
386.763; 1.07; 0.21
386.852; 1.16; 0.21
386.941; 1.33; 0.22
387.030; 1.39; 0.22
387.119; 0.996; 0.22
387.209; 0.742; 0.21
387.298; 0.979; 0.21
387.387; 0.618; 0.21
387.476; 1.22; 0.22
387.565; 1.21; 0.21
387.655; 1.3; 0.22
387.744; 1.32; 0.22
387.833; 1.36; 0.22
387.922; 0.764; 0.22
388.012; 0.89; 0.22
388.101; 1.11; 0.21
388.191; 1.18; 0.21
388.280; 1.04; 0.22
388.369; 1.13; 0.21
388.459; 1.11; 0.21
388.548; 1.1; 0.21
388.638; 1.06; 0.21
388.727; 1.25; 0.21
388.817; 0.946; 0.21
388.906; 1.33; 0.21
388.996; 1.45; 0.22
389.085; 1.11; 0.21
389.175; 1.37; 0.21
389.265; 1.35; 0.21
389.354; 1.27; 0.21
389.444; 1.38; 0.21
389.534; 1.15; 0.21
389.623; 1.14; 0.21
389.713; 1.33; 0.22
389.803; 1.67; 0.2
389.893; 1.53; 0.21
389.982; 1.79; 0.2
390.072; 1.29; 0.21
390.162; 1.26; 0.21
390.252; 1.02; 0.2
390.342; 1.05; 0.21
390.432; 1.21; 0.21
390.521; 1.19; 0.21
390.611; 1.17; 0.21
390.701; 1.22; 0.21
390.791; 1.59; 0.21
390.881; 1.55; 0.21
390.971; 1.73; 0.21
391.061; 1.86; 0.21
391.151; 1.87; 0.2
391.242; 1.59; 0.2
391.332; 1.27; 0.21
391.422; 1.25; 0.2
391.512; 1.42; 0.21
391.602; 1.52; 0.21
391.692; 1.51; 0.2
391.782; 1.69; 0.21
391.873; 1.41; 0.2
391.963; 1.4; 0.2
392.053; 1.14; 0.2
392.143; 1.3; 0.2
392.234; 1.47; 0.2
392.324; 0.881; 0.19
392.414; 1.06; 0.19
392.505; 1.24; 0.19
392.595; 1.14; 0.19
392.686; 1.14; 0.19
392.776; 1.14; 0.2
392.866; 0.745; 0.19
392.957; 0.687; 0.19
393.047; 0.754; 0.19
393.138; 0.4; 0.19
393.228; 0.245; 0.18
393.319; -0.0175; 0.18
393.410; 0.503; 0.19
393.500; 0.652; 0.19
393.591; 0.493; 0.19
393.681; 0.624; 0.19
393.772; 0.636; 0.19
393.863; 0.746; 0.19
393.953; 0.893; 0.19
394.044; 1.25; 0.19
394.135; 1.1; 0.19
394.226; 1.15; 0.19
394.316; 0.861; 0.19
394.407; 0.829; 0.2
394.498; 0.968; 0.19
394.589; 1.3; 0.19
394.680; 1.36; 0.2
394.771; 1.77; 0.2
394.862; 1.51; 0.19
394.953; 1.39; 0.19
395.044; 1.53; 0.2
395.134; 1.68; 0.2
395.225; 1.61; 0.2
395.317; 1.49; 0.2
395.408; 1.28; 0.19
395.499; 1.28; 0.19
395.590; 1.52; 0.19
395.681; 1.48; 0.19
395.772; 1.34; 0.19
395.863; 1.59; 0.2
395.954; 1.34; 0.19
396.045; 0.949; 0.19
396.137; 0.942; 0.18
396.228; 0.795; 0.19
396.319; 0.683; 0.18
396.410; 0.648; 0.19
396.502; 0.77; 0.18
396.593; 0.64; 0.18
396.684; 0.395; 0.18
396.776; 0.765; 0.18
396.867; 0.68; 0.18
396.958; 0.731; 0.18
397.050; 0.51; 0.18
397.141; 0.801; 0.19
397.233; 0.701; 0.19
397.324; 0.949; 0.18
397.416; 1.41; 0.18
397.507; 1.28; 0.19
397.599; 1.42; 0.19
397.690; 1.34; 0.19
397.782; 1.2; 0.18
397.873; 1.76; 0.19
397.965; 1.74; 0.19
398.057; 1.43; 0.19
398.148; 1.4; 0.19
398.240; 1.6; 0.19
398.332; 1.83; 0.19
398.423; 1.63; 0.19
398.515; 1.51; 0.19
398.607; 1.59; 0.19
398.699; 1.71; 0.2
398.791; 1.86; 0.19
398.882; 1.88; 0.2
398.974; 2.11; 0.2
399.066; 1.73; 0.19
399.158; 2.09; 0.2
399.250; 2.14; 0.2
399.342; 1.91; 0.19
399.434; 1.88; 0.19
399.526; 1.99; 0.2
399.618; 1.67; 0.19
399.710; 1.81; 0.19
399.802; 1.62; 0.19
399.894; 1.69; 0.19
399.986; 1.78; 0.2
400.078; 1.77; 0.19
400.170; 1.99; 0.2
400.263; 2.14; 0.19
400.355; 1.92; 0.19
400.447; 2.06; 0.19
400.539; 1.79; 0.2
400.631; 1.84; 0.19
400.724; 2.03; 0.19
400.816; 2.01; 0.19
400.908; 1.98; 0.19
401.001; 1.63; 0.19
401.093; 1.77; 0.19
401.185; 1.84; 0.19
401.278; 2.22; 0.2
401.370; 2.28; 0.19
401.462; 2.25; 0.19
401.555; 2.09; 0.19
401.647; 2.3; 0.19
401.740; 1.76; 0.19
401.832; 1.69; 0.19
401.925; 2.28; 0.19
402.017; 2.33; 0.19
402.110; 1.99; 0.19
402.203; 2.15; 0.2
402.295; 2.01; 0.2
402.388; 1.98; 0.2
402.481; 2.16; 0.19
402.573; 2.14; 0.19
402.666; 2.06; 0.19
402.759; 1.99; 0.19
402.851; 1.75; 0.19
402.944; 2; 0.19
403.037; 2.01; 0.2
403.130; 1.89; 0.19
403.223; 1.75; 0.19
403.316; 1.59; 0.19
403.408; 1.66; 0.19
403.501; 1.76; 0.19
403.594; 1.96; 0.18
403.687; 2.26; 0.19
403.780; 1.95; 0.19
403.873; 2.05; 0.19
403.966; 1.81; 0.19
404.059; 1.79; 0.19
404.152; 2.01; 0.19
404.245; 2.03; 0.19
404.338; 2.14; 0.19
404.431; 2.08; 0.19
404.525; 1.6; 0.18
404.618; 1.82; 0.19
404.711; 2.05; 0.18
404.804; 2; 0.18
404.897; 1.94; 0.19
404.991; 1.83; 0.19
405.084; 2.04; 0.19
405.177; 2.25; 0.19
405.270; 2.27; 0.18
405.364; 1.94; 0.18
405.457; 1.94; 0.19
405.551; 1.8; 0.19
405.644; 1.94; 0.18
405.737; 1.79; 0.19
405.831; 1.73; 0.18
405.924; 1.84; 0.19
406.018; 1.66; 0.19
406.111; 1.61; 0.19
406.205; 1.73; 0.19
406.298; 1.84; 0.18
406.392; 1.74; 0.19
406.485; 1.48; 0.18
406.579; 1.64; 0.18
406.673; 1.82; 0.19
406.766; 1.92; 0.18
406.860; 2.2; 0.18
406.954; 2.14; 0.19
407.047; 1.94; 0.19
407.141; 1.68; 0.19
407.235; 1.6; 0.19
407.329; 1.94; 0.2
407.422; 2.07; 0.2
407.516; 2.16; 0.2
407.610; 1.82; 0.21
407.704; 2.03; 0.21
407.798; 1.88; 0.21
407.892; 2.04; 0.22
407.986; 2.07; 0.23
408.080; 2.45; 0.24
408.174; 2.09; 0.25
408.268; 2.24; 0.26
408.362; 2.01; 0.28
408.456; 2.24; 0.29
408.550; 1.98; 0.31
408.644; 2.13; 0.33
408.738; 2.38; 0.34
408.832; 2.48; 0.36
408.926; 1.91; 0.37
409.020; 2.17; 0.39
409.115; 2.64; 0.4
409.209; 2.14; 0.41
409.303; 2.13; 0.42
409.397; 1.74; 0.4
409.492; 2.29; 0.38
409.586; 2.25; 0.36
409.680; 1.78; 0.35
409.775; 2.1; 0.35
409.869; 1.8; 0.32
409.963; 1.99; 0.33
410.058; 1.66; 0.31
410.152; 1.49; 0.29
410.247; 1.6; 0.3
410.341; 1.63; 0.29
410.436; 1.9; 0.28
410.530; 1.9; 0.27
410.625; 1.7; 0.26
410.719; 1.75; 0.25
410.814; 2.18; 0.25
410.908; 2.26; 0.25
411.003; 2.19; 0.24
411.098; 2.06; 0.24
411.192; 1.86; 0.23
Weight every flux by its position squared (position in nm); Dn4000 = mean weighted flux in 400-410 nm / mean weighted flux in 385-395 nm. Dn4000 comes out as 1.89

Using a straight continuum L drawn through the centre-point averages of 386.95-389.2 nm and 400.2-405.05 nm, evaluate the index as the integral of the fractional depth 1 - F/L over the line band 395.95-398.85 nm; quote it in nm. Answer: 0.90 nm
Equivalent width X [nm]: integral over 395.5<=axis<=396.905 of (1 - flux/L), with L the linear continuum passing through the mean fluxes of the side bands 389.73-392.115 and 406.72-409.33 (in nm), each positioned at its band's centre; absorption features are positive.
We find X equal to 0.56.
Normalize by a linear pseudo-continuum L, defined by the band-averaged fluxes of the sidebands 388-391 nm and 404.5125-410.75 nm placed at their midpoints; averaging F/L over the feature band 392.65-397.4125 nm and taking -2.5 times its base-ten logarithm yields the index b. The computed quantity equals 0.46 mag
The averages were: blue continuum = 1.27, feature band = 0.97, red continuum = 1.95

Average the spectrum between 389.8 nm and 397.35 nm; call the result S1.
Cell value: 1.12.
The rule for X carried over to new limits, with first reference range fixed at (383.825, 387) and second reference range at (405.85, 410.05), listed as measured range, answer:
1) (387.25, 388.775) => 0.04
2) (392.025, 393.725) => 0.66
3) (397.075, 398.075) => 0.19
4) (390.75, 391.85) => -0.26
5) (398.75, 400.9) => -0.35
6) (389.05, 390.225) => -0.15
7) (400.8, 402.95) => -0.37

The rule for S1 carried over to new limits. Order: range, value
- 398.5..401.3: 1.87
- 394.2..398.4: 1.19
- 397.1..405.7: 1.85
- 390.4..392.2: 1.45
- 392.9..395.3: 0.964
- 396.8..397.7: 0.964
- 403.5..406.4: 1.92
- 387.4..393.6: 1.19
